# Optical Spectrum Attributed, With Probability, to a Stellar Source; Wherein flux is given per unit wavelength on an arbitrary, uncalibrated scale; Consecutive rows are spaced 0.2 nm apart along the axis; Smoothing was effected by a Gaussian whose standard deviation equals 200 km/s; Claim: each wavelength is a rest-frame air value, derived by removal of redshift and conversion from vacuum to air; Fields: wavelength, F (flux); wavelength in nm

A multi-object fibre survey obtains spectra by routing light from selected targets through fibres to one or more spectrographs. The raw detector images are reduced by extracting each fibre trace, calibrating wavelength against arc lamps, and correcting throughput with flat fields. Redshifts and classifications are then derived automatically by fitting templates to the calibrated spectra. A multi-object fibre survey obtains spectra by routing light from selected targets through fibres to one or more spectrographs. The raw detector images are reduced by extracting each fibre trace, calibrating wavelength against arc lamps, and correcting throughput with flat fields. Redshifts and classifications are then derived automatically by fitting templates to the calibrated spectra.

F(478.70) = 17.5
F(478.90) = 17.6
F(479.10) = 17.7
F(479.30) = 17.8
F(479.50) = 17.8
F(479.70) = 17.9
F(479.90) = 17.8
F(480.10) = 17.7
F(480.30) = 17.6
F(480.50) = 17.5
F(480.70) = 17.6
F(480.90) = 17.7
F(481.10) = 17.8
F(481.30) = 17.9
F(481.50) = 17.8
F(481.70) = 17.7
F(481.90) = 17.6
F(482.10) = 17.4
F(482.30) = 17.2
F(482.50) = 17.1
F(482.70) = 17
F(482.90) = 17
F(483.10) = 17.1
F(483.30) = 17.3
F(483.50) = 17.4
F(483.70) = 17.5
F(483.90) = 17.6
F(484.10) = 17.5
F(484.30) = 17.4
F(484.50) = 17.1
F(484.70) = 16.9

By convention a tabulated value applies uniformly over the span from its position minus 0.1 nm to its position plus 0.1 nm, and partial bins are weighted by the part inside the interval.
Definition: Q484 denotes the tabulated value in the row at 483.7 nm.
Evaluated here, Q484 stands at 17.5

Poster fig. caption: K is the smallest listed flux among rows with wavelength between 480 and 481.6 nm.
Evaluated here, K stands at 17.5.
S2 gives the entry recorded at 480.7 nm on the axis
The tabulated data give 17.6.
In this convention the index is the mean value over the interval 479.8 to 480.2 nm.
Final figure 17.7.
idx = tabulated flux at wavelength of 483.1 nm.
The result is 17.1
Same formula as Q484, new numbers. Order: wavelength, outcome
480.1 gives 17.7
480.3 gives 17.6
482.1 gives 17.4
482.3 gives 17.2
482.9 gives 17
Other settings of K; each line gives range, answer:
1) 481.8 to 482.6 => 17.1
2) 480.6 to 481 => 17.6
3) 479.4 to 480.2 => 17.7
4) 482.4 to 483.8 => 17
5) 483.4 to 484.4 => 17.4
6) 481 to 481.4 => 17.8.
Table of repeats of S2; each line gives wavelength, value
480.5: 17.5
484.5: 17.1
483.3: 17.3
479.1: 17.7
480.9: 17.7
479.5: 17.8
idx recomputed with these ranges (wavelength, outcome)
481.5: 17.8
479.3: 17.8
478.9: 17.6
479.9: 17.8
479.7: 17.9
